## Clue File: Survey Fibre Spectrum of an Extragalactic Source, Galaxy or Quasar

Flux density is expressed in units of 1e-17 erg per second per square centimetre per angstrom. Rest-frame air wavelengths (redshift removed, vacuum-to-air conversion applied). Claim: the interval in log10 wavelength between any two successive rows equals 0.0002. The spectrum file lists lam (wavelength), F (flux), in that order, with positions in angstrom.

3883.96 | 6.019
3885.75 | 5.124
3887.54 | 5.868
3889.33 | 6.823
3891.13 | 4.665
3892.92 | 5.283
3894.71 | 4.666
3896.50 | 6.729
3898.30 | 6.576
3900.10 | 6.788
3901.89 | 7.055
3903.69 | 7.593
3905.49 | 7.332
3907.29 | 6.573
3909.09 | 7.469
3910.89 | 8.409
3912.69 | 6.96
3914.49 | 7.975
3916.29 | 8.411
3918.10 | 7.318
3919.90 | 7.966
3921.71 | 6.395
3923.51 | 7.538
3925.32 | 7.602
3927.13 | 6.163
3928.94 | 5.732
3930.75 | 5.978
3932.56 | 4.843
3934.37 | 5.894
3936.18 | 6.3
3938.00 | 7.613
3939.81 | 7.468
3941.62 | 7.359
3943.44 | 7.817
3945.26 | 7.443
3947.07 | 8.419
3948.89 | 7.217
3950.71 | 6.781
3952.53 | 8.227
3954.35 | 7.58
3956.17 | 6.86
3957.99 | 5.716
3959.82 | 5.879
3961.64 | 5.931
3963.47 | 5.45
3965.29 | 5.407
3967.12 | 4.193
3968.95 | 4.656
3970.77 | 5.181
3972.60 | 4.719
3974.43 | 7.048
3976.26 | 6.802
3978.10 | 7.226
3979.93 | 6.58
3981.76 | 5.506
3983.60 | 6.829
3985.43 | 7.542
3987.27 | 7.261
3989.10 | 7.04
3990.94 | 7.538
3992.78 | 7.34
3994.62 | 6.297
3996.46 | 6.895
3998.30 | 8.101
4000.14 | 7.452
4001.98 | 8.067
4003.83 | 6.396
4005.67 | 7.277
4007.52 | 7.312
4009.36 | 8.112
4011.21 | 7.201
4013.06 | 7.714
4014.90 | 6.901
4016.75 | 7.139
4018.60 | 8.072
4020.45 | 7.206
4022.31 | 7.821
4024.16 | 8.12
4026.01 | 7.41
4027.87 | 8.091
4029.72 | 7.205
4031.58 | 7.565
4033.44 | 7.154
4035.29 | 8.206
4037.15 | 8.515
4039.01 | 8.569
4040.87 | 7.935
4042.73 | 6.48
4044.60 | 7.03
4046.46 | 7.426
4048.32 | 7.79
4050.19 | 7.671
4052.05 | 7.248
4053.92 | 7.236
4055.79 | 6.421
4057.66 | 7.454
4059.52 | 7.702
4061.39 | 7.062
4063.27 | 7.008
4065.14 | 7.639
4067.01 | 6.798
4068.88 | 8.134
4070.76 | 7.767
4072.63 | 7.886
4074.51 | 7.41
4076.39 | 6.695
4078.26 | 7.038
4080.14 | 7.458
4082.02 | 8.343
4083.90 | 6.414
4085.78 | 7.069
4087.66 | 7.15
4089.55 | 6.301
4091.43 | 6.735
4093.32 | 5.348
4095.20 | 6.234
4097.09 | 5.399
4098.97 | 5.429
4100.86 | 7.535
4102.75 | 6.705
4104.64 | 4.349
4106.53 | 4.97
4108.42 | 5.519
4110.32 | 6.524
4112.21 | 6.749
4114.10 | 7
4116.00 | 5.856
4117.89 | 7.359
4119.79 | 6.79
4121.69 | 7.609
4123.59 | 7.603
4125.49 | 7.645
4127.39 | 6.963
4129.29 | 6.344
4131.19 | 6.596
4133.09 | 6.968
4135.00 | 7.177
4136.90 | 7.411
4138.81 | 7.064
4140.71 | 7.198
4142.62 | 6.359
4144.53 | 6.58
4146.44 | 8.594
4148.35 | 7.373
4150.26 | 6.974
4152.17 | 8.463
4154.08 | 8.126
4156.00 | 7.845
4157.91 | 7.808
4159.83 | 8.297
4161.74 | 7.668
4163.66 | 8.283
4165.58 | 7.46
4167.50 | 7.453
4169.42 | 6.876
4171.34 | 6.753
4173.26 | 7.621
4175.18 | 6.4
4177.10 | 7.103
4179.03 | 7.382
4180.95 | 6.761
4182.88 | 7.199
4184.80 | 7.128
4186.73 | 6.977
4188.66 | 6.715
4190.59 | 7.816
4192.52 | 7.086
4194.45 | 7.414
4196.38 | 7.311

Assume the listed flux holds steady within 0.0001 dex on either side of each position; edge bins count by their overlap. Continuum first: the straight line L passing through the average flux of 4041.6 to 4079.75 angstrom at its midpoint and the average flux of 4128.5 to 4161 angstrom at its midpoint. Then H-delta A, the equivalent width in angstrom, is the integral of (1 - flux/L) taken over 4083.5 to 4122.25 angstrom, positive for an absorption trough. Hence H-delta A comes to 5.4 angstrom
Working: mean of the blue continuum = 7.3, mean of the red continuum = 7.37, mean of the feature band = 6.32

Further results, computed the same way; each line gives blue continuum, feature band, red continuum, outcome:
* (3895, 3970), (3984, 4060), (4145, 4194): -4.50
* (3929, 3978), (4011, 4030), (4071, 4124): -3.05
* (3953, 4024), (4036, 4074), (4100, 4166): -3.19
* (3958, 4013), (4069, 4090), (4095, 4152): -1.88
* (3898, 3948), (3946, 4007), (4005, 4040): 6.22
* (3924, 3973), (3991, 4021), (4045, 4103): -2.89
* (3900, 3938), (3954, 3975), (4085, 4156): 3.91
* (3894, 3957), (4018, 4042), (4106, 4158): -2.58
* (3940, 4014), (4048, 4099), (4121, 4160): 0.62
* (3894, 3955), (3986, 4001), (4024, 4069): 0.13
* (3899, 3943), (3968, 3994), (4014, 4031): 2.94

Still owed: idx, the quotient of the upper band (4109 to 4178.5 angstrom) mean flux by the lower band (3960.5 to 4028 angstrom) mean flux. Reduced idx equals 1.06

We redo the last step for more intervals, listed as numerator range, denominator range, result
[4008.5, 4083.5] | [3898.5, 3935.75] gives 1.08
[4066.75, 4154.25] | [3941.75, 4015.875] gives 1.01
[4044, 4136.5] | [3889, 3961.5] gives 1.00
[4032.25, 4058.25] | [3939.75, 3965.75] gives 1.09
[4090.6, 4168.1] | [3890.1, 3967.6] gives 1.03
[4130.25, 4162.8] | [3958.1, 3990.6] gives 1.22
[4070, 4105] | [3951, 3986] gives 1.09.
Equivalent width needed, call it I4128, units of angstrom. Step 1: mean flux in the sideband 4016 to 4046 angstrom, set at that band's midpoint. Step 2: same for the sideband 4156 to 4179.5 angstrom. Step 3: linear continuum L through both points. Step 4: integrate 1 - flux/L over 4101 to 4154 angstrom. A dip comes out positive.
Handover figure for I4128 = 4.4 angstrom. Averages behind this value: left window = 7.66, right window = 7.44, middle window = 6.88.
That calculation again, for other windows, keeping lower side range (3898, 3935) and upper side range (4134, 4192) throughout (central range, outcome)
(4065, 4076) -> -0.5 angstrom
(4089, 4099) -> 1.8 angstrom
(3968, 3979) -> 1.8 angstrom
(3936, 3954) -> -1.2 angstrom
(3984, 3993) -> -0.3 angstrom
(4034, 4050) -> -1.2 angstrom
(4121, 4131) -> 0.2 angstrom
